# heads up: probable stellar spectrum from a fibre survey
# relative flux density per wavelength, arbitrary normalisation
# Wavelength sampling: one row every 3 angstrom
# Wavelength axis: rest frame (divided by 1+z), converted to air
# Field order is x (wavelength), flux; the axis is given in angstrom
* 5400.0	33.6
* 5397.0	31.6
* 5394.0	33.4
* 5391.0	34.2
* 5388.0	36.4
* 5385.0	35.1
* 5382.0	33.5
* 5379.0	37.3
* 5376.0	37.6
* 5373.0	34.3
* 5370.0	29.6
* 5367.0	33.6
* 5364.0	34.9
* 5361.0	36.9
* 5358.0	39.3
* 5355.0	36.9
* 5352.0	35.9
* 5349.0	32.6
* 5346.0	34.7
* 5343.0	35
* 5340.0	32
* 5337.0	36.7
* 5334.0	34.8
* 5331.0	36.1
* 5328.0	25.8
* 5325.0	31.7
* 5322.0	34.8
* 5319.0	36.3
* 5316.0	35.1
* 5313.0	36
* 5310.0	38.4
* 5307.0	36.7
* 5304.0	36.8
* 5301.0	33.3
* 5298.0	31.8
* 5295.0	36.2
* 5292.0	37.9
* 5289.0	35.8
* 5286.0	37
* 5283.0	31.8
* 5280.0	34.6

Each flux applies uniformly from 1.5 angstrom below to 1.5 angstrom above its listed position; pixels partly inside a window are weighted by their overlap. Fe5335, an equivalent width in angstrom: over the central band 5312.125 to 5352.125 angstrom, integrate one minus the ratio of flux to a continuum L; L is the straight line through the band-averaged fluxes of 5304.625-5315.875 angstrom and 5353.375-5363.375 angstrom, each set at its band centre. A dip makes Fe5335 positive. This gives 3.3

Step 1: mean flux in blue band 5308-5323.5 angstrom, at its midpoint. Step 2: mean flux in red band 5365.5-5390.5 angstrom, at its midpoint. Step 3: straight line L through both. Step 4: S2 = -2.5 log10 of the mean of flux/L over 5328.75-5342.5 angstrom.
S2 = 0.04 mag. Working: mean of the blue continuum 36.1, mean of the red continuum 34.7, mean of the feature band 34.4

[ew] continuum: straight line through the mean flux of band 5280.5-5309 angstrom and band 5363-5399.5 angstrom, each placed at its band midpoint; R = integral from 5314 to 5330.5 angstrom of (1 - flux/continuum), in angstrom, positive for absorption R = 0.9 angstrom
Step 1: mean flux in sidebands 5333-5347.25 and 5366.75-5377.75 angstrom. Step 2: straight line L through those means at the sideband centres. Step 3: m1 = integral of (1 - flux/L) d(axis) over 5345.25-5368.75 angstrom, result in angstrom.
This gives -0.9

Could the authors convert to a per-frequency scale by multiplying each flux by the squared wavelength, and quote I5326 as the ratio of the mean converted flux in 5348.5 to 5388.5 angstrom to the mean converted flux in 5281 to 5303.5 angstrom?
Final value 1.04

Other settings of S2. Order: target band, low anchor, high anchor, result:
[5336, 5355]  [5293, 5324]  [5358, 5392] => 0.02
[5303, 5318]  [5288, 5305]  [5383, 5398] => -0.05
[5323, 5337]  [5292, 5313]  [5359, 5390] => 0.09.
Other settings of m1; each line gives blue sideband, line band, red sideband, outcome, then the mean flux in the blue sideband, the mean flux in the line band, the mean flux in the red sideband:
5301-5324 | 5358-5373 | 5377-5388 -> 0.5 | 36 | 34.4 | 35.6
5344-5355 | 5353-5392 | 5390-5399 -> -1.7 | 34.8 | 35.4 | 33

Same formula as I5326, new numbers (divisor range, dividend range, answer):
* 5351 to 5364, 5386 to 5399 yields 0.93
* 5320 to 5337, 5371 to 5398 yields 1.07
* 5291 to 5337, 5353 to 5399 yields 1.03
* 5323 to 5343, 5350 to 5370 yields 1.09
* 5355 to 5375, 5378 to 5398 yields 0.99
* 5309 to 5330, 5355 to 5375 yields 1.05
